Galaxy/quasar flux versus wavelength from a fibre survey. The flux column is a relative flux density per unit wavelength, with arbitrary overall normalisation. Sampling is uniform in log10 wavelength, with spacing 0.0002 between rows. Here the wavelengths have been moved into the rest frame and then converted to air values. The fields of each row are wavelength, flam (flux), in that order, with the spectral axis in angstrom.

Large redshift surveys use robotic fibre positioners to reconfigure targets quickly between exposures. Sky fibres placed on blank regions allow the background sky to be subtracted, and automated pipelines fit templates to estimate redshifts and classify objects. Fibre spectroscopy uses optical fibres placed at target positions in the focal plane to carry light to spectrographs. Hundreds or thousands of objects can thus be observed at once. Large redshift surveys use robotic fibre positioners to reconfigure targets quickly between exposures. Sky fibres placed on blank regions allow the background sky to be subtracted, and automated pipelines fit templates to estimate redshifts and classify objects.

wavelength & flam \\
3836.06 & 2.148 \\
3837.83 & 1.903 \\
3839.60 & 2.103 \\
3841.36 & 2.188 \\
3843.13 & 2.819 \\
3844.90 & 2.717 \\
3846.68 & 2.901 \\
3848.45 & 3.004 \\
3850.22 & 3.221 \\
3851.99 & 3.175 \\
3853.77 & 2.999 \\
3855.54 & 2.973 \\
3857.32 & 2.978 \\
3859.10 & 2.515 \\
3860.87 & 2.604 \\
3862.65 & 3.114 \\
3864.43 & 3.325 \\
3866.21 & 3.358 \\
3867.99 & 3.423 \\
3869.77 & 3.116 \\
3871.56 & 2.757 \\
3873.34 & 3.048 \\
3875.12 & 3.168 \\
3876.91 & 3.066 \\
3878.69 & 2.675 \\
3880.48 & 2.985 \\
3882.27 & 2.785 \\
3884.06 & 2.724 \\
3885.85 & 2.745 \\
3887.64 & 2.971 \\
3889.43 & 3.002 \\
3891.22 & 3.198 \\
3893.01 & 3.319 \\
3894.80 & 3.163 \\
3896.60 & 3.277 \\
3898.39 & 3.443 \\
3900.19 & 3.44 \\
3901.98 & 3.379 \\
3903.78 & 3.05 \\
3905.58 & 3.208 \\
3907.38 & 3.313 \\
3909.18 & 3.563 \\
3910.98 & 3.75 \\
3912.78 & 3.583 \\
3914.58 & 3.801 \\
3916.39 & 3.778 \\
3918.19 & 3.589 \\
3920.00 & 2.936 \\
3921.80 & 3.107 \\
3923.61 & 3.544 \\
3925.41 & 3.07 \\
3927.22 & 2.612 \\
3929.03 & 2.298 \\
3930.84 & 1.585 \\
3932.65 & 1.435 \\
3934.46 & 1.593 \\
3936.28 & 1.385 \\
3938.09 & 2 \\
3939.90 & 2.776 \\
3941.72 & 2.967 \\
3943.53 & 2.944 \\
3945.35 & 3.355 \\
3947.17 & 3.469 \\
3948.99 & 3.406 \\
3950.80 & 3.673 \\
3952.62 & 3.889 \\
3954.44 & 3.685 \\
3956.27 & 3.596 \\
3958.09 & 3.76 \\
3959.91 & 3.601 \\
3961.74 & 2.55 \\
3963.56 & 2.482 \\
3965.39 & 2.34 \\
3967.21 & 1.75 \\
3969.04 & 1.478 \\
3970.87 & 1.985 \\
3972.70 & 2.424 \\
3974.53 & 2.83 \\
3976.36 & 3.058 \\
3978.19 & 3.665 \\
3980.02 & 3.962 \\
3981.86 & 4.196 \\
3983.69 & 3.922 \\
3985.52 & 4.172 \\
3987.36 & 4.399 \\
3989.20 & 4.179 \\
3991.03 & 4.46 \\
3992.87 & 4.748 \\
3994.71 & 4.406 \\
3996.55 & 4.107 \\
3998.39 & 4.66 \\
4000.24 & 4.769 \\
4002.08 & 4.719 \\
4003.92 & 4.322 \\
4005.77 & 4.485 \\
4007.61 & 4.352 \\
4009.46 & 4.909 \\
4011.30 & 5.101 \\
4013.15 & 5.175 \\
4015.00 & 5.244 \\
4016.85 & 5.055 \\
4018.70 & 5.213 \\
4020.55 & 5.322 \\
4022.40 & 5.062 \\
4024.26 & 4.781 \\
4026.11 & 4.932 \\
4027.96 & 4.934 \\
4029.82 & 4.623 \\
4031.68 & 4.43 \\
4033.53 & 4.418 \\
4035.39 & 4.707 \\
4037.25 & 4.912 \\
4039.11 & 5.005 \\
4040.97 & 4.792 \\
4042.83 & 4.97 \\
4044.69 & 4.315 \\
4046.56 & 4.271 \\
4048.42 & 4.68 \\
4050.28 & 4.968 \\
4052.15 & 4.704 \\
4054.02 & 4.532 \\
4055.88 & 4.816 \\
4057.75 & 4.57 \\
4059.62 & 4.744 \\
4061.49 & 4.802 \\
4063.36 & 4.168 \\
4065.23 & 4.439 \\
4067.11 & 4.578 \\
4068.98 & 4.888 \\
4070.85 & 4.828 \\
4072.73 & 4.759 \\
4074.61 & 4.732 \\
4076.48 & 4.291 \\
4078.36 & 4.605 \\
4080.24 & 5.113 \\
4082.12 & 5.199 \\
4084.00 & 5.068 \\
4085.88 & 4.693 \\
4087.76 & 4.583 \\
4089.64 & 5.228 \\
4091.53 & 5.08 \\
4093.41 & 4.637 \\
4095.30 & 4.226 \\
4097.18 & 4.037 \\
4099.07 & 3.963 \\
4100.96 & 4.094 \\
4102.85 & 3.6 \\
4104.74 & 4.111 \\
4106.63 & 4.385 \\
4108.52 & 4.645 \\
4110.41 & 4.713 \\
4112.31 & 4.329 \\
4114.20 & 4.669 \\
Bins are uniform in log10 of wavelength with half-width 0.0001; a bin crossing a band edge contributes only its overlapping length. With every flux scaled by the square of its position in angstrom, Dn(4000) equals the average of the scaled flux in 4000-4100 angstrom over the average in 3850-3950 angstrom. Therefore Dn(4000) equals 1.70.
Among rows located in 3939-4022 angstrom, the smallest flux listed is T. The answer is 1.478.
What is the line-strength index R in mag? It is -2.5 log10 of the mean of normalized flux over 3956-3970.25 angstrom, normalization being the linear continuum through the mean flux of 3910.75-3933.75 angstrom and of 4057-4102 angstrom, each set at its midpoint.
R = 0.27 mag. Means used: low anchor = 2.97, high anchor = 4.64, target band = 2.64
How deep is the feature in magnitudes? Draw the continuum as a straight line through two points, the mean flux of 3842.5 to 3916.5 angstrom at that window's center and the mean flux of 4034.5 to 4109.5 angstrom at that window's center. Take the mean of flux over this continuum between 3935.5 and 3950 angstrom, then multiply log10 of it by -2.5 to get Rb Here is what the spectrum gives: 0.28 mag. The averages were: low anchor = 3.12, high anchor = 4.62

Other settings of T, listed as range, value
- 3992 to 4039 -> 4.107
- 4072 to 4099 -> 4.037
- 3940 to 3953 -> 2.944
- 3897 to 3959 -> 1.385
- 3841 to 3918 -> 2.188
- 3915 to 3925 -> 2.936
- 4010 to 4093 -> 4.168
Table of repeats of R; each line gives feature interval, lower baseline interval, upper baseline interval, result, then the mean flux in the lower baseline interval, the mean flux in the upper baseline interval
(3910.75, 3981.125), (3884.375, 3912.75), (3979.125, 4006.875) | 0.287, 3.25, 4.37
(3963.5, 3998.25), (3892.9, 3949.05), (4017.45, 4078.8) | 0.116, 2.99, 4.72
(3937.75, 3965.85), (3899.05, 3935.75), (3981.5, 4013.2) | 0.145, 3.02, 4.49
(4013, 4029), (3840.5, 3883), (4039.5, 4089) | -0.172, 2.96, 4.7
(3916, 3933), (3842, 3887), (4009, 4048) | 0.282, 2.96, 4.86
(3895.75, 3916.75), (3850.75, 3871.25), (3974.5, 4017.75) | 0.014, 3.05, 4.4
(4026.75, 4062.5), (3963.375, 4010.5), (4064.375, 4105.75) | -0.112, 3.75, 4.58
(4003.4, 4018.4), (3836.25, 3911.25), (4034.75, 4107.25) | -0.178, 3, 4.62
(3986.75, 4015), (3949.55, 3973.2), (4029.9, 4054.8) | -0.224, 2.88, 4.67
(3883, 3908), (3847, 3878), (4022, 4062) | 0.067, 3.05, 4.72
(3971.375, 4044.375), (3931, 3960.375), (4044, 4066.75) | -0.158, 2.93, 4.59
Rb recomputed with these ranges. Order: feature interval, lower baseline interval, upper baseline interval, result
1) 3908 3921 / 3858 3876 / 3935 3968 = -0.19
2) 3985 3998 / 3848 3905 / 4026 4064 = -0.05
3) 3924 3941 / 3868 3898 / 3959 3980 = 0.29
